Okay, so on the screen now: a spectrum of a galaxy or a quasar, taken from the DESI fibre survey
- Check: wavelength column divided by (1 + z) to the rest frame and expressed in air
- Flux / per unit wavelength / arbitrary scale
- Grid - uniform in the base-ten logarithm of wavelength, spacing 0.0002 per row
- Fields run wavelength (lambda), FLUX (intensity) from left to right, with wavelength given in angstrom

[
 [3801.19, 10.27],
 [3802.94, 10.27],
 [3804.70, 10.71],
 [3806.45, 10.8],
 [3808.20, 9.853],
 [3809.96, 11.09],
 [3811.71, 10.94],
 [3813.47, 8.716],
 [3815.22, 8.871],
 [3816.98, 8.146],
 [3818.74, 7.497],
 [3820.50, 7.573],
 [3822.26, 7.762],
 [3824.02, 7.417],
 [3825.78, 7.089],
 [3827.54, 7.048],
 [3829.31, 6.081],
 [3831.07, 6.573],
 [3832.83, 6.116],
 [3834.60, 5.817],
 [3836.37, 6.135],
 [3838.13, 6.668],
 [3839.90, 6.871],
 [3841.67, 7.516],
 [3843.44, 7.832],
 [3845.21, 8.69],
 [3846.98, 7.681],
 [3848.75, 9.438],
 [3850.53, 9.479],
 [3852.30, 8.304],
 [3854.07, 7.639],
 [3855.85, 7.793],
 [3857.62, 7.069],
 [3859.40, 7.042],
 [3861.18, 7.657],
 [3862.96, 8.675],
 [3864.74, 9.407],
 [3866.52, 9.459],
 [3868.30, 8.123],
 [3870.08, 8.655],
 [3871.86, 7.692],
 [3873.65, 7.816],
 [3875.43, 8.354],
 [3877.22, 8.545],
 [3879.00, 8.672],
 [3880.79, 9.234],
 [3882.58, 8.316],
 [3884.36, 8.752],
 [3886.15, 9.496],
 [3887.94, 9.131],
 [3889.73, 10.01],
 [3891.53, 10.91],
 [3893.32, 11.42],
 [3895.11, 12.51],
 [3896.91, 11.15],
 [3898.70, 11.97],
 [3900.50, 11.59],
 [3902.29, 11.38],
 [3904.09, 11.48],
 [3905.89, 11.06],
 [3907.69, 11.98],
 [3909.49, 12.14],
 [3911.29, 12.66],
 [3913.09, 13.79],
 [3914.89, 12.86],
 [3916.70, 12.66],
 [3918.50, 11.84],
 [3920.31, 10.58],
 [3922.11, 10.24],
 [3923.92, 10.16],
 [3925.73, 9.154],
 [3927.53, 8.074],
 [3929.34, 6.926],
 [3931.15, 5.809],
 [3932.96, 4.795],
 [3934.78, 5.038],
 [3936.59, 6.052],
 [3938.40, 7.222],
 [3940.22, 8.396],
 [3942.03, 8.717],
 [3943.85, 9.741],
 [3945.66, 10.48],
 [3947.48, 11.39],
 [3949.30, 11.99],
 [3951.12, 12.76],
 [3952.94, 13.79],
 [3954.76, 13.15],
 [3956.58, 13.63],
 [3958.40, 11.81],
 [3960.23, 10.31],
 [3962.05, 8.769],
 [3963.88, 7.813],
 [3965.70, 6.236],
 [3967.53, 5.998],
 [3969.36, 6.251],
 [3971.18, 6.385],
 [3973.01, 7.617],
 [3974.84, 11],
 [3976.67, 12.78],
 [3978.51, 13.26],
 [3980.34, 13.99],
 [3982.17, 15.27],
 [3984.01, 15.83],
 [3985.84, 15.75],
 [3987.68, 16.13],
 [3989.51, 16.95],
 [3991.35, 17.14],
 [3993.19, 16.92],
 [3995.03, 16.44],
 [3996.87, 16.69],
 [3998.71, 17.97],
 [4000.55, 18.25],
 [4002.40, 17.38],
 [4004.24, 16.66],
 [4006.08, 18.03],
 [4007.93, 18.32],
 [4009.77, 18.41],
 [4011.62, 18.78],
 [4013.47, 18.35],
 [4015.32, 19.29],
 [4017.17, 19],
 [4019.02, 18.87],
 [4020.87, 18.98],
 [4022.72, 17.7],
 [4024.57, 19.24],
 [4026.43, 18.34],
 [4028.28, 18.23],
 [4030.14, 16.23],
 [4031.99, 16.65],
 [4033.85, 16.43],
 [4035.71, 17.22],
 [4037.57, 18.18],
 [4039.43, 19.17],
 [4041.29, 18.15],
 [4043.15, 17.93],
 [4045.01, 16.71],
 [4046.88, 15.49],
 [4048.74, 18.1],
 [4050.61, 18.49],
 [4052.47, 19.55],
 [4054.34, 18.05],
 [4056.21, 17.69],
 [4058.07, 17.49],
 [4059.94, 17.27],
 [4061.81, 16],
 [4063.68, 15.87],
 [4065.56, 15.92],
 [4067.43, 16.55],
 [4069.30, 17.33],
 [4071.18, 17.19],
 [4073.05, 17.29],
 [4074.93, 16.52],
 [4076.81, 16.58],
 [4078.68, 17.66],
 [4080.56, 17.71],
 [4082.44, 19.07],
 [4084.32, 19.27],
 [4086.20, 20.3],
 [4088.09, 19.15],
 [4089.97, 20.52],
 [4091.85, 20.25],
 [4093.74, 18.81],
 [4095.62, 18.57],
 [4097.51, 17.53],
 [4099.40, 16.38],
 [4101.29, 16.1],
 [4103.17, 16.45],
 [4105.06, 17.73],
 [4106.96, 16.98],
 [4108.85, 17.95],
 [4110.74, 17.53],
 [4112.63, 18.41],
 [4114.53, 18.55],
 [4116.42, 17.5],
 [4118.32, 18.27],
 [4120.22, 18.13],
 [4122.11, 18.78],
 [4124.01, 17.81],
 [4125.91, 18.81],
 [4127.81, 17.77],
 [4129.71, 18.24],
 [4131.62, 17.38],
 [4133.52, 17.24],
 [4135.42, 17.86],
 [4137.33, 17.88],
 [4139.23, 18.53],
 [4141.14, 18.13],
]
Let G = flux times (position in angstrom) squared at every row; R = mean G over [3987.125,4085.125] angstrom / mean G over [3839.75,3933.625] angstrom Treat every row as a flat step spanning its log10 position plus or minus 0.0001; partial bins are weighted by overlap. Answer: 2.00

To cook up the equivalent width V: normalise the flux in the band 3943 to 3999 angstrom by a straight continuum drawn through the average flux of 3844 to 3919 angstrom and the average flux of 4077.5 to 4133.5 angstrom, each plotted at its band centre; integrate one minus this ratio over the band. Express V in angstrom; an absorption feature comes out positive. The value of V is 3.7 angstrom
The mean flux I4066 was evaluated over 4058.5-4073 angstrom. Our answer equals 16.7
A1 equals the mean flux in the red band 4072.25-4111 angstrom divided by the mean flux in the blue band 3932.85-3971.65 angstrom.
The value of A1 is 1.95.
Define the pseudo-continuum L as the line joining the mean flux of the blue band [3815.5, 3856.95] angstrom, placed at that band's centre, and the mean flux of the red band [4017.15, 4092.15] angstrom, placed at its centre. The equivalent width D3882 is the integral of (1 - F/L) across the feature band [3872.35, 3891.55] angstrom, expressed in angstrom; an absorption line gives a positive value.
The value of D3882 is 1.5 angstrom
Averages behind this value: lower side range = 7.46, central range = 8.91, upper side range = 17.8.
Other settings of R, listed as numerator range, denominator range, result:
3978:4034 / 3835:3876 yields 2.35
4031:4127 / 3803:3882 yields 2.45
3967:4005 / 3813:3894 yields 1.86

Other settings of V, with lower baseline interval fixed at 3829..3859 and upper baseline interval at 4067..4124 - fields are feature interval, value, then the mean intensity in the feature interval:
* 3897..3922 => -4.32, 11.9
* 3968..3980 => 3.05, 9.63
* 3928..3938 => 4.70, 5.9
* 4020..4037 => -2.83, 17.7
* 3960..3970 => 4.06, 7.41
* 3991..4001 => -2.46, 17.2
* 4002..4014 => -3.10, 18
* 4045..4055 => -1.08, 17.8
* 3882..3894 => -0.58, 9.73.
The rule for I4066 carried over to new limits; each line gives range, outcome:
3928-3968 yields 9.15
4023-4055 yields 17.8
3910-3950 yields 9.49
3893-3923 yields 11.9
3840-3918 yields 9.67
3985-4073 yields 17.6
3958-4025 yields 14.7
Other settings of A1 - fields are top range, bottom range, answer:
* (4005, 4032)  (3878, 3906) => 1.76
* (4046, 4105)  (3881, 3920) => 1.58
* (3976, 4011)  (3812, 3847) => 2.24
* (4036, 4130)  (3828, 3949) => 1.97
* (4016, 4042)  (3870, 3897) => 1.92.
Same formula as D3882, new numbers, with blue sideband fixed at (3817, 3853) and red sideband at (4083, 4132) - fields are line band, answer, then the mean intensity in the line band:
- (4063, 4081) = -0.05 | 16.9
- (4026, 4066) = -4.24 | 17.4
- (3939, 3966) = 3.12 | 10.7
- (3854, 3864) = 0.81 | 7.67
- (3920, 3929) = 1.26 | 9.42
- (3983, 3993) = -2.17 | 16.4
